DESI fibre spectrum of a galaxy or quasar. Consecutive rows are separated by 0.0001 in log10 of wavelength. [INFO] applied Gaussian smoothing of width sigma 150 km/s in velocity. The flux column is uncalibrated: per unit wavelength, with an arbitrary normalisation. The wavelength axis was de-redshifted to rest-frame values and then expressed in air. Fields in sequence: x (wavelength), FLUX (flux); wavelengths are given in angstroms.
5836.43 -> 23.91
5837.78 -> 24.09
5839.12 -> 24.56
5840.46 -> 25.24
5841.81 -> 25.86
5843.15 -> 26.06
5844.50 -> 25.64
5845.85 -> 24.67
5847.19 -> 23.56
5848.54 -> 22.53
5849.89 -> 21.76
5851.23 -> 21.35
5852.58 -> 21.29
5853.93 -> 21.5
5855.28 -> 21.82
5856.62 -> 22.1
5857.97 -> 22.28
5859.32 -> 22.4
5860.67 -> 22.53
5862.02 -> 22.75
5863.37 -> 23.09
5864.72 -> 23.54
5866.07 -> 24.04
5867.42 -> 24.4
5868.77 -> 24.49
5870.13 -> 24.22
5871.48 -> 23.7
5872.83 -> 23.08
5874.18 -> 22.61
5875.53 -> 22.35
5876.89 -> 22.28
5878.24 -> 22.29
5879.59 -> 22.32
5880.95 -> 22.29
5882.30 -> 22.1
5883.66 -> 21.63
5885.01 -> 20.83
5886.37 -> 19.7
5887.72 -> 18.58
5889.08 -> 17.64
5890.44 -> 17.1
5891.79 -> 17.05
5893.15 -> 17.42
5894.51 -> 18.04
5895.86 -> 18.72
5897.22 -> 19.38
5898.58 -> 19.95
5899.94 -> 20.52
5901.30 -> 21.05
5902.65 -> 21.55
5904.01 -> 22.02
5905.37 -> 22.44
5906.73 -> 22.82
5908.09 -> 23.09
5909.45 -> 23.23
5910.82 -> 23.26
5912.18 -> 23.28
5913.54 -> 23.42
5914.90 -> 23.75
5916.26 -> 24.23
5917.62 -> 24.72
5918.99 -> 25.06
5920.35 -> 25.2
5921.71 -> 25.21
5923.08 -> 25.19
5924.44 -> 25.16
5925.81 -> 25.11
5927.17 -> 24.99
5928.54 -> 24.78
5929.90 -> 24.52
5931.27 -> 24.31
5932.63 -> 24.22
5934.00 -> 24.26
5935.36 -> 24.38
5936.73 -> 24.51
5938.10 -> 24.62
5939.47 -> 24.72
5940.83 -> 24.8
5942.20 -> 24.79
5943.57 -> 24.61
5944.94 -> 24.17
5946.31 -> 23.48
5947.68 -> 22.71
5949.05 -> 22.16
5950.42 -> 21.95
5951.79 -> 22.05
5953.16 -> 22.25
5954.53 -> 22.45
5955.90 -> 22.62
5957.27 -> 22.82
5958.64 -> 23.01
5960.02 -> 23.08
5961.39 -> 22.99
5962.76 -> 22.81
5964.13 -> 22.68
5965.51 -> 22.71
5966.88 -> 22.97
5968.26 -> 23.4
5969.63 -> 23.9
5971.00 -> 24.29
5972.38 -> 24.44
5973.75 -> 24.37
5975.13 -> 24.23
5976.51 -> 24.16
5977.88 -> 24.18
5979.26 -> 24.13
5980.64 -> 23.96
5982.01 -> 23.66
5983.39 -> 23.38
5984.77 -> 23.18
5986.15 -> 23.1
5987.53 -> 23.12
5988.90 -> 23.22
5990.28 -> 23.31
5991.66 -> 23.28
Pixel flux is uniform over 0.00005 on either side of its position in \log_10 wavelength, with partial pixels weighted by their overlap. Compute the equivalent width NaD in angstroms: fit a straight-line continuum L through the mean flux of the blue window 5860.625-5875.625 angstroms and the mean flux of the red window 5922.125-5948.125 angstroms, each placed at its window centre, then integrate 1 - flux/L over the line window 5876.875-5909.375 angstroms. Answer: 4.6 angstroms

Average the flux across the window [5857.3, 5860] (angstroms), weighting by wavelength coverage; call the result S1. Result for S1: 22.3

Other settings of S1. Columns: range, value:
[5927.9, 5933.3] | 24.5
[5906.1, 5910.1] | 23.1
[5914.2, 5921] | 24.6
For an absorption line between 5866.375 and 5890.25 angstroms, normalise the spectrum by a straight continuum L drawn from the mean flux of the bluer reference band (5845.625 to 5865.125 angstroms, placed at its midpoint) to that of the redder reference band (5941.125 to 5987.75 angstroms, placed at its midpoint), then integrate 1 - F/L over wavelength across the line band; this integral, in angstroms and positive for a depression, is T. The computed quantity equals 0.69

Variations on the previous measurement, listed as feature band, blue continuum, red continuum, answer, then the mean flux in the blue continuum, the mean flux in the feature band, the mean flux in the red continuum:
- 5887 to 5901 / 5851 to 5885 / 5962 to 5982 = 2.69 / 22.6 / 18.5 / 23.7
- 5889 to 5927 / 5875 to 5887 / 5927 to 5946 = 1.71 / 21.7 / 22.1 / 24.5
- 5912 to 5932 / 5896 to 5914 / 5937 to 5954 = -1.82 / 21.9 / 24.6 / 23.5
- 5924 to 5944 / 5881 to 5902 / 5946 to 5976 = -2.78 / 19.4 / 24.6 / 23.1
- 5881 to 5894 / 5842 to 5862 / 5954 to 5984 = 2.15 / 22.9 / 19.3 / 23.5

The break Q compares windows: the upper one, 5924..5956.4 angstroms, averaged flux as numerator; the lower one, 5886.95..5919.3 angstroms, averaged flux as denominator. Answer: 1.13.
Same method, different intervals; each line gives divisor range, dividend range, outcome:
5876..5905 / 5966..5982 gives 1.19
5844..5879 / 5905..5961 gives 1.04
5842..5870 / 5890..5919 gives 0.92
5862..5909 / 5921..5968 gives 1.11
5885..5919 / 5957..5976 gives 1.11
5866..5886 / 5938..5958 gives 1.02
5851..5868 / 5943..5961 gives 1.01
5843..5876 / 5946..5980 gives 1.01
